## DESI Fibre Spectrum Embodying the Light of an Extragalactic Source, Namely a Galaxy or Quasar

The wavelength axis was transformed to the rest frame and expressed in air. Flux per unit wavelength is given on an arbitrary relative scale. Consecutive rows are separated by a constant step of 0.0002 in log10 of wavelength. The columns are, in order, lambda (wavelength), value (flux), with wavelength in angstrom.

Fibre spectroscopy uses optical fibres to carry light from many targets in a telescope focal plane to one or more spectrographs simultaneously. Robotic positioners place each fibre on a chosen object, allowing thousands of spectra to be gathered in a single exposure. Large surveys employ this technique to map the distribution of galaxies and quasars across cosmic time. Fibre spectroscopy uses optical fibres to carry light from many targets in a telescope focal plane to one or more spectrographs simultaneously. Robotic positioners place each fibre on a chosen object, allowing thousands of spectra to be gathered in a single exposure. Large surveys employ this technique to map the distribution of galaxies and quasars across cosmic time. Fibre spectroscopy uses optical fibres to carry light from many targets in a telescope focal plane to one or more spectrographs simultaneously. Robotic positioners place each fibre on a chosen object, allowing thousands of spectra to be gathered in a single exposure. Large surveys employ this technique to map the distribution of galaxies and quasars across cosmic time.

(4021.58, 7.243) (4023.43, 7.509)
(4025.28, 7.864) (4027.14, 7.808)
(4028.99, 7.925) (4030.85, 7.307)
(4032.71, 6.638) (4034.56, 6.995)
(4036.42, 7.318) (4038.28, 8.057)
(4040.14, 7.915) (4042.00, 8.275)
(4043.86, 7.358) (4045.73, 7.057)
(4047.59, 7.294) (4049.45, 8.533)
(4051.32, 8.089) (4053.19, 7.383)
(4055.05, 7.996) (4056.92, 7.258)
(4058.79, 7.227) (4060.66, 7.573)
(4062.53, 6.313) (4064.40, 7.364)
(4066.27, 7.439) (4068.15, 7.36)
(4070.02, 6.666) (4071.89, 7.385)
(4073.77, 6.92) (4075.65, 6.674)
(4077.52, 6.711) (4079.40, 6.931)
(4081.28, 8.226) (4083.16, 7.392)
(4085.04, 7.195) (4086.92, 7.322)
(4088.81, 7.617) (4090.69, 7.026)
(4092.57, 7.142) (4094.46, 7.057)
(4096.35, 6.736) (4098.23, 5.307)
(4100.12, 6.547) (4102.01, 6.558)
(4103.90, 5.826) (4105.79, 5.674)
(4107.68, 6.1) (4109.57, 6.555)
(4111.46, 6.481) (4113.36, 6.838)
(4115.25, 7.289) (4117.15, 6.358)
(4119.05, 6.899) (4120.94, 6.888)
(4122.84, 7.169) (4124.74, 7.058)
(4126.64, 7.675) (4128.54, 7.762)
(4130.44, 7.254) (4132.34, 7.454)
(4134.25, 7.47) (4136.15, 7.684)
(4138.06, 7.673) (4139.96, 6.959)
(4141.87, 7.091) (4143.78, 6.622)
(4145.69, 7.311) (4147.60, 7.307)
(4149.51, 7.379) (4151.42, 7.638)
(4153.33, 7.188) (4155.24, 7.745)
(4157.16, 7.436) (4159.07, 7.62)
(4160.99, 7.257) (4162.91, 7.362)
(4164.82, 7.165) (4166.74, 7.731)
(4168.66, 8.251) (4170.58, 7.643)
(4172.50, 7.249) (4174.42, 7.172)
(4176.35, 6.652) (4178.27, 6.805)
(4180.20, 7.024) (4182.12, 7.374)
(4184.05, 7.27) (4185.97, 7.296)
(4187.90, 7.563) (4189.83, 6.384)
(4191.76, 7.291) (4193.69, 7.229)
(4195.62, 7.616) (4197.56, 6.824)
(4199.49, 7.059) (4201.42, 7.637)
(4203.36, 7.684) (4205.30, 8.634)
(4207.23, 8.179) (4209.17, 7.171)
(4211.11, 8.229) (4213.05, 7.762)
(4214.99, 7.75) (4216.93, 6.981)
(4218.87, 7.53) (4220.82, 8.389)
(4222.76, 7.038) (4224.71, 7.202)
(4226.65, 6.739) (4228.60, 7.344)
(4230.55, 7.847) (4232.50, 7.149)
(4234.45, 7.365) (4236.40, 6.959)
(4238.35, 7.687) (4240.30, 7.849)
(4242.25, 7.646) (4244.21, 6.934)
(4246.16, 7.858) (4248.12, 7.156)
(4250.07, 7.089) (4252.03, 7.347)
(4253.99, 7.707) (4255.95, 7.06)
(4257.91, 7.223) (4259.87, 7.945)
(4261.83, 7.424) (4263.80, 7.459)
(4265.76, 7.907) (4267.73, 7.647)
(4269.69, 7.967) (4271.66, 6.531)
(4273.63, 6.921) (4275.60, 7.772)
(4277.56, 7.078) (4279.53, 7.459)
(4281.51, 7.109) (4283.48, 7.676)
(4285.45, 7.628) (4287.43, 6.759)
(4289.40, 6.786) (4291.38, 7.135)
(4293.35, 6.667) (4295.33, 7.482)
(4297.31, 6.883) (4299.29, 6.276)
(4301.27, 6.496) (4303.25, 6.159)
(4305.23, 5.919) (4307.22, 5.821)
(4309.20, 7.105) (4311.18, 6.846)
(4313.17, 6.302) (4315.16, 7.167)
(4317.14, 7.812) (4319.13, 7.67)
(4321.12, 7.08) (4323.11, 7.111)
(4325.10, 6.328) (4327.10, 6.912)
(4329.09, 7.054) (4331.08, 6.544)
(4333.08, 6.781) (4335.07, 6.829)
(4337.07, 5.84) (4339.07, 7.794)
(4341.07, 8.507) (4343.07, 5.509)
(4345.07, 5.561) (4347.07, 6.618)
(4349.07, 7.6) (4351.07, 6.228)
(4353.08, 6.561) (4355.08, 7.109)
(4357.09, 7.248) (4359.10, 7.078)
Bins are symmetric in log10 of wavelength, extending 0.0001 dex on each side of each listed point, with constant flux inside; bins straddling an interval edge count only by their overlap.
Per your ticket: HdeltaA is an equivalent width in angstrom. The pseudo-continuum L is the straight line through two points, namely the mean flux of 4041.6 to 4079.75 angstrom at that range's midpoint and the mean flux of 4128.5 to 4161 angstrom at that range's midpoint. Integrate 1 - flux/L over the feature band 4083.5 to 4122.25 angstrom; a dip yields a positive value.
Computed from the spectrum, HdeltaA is 3.5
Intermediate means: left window 7.32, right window 7.37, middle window 6.69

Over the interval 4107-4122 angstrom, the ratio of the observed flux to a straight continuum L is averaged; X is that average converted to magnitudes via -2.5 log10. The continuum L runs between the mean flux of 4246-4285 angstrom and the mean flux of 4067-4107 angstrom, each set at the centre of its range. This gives 0.041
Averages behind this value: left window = 6.87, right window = 7.41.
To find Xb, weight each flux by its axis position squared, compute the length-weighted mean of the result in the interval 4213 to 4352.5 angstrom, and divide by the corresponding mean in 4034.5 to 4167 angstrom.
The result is 1.08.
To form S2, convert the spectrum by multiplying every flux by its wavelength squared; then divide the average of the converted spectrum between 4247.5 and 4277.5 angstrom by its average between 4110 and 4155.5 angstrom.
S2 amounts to 1.1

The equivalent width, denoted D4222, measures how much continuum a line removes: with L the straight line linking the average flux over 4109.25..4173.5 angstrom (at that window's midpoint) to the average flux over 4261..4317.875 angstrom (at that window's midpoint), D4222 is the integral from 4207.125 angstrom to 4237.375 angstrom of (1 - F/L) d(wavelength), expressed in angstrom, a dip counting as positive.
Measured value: -1.3 angstrom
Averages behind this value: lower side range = 7.29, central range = 7.46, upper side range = 7.04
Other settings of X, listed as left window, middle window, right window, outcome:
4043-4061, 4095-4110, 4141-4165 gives 0.20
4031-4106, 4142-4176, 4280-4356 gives -0.05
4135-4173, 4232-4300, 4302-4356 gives -0.05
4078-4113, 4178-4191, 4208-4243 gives 0.02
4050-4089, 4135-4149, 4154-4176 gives 0.03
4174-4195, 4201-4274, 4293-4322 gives -0.08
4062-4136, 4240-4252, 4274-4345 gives -0.07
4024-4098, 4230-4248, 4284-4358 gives -0.07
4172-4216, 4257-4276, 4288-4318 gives -0.08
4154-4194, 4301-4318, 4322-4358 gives 0.04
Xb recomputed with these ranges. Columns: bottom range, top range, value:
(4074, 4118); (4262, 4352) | 1.14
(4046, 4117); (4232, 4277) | 1.15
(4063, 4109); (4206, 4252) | 1.17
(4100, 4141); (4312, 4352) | 1.09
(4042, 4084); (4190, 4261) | 1.10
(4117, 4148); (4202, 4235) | 1.09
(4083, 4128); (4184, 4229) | 1.15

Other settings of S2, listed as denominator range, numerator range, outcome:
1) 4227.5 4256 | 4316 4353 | 0.97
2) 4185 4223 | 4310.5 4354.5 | 0.97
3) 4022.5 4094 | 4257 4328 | 1.07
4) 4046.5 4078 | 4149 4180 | 1.06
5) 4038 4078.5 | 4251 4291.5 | 1.10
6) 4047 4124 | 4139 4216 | 1.10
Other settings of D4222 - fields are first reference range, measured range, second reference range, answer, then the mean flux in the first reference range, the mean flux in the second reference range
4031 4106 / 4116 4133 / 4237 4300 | 0.1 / 7.17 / 7.32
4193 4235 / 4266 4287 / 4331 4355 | -0.7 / 7.52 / 6.72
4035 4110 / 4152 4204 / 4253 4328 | -1.5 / 7.13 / 7.08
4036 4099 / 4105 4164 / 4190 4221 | 2.3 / 7.3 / 7.57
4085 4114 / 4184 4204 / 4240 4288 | -0.5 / 6.6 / 7.4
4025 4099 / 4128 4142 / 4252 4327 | -0.4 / 7.31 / 7.09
